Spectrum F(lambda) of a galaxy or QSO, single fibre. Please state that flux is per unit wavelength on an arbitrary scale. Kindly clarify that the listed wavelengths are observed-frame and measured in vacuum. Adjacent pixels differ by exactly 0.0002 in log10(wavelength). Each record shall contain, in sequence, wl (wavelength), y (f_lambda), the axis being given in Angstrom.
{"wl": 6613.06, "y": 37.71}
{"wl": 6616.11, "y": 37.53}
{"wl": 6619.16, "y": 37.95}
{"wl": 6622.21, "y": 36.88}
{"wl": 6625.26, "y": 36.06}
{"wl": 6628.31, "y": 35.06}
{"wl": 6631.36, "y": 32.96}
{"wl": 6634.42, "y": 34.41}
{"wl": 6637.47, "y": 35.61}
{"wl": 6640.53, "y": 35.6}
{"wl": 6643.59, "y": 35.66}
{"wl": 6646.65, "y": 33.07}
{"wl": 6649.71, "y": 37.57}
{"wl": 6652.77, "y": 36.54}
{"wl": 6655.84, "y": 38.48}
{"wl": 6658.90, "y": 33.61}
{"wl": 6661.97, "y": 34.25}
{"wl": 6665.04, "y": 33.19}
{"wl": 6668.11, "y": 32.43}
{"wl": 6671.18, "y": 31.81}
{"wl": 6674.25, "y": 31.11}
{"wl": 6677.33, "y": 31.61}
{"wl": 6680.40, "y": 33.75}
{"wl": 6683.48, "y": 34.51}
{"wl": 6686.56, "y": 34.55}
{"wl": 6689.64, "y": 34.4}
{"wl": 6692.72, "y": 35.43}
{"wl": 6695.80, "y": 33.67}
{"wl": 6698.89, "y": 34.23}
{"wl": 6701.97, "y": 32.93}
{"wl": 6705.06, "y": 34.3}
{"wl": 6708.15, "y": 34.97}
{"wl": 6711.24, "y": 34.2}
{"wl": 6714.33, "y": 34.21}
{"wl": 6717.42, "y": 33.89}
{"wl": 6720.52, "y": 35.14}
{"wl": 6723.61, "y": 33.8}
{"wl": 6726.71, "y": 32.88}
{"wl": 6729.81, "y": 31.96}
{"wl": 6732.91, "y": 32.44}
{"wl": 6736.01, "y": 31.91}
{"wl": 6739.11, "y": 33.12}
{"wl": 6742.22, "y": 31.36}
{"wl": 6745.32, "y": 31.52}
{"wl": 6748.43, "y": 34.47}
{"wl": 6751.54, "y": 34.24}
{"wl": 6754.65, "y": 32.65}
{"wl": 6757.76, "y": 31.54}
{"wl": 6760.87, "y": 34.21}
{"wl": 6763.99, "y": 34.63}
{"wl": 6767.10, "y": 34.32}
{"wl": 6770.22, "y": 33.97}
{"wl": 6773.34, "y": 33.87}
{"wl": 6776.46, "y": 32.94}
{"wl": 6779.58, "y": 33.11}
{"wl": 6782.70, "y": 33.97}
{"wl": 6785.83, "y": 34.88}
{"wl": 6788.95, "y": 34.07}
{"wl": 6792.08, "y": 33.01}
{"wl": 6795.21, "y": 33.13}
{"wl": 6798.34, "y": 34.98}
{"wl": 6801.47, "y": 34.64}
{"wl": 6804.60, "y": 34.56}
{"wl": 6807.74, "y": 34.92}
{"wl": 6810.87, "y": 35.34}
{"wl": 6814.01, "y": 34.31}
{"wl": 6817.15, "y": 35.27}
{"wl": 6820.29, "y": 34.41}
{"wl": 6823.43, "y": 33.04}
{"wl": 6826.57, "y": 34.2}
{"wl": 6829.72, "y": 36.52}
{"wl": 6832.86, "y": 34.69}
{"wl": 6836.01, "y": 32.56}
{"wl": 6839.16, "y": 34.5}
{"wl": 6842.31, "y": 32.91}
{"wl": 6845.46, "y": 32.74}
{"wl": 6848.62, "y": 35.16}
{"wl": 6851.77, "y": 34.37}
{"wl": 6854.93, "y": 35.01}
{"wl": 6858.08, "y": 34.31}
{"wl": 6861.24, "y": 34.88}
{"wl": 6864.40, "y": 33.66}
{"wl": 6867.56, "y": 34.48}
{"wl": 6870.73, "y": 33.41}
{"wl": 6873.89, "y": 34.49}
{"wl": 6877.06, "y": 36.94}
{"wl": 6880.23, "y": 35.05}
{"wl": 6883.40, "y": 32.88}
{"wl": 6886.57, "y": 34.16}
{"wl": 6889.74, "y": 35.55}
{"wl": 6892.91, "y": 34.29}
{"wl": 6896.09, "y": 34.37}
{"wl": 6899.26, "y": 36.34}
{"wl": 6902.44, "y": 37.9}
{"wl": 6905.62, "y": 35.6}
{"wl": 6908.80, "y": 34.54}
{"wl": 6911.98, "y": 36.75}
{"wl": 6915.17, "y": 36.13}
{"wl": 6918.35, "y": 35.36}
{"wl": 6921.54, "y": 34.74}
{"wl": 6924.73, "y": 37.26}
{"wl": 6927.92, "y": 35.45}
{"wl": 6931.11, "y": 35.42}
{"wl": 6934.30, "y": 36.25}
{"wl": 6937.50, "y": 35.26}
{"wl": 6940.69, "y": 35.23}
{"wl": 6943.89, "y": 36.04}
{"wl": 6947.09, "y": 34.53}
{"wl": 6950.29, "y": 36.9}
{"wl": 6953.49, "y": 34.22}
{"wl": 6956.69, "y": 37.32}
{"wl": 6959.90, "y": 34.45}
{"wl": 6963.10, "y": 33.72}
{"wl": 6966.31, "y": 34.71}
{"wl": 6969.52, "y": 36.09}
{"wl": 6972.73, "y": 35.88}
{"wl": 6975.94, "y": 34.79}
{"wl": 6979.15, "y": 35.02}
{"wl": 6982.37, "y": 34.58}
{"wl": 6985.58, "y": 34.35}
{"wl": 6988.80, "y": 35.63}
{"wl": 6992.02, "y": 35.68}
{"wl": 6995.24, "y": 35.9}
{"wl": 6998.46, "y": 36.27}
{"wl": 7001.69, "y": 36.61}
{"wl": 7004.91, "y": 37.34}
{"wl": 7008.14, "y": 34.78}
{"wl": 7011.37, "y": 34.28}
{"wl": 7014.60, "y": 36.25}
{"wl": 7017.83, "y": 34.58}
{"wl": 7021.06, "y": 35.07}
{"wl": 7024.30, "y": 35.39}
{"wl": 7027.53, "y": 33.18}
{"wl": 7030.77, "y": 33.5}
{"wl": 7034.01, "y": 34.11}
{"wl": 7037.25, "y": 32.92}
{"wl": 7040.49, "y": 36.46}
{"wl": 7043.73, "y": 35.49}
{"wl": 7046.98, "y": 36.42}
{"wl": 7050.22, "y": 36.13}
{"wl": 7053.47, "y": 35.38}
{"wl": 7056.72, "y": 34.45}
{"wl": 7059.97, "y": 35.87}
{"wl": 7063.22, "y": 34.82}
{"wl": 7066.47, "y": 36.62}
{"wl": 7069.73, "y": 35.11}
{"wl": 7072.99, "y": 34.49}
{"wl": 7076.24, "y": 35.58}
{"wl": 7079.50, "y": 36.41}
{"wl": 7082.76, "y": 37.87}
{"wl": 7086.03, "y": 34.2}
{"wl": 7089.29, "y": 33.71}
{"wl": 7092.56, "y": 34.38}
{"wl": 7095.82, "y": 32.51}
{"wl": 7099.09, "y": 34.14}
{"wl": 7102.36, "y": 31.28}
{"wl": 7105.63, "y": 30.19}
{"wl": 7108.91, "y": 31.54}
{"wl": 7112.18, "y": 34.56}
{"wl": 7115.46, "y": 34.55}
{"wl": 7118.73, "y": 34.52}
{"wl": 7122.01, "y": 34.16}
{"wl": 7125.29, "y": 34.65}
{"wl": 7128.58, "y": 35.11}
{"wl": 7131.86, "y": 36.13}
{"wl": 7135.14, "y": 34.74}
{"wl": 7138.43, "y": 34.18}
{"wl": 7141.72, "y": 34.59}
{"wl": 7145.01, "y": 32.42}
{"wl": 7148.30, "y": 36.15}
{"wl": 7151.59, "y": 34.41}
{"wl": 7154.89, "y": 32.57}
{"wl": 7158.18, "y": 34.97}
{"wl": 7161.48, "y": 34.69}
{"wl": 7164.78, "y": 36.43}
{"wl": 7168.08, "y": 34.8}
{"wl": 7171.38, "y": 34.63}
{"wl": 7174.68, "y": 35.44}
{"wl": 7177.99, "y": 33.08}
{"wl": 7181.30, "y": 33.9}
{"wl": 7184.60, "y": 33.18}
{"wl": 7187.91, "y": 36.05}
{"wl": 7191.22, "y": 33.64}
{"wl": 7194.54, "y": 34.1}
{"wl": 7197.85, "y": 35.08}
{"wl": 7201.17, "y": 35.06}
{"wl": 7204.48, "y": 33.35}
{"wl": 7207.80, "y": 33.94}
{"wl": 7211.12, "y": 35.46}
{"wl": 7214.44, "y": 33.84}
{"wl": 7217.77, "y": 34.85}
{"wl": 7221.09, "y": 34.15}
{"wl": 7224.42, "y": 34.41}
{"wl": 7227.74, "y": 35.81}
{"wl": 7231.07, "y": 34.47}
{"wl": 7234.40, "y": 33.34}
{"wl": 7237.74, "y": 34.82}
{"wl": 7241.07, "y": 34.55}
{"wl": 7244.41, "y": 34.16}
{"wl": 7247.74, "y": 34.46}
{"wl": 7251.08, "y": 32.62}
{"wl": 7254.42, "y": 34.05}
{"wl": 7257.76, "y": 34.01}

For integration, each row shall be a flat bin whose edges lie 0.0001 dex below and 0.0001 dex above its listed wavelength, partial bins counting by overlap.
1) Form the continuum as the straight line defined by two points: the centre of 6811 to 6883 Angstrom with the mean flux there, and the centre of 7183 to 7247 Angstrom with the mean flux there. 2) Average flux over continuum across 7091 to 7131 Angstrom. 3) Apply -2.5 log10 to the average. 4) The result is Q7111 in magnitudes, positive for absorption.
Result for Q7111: 0.03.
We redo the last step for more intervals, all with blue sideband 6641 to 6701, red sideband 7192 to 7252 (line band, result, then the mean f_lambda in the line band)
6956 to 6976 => -0.03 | 35.2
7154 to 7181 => -0.01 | 34.6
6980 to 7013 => -0.04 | 35.5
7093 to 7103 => 0.04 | 33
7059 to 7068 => -0.04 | 35.8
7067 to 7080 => -0.03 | 35.4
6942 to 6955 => -0.04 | 35.4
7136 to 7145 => 0.01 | 34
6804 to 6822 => -0.02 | 34.8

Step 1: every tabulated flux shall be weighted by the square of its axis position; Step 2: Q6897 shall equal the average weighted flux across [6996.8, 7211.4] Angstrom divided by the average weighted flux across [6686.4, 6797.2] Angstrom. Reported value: 1.15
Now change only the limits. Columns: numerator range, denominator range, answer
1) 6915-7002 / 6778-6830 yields 1.08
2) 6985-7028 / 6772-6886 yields 1.09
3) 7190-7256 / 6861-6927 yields 1.07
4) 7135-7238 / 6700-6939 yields 1.11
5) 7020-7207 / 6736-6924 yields 1.09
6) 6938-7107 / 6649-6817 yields 1.13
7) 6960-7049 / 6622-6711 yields 1.13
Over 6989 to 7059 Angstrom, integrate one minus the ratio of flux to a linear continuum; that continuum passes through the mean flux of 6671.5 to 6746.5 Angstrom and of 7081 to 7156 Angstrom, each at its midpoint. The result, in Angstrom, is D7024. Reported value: -2.8 Angstrom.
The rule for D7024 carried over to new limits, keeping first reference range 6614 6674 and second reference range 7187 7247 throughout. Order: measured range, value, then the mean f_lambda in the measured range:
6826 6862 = 0.6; 34.3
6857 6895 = 0.4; 34.5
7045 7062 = -0.5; 35.6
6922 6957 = -0.9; 35.7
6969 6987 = -0.2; 35.1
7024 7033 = 0.2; 33.8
